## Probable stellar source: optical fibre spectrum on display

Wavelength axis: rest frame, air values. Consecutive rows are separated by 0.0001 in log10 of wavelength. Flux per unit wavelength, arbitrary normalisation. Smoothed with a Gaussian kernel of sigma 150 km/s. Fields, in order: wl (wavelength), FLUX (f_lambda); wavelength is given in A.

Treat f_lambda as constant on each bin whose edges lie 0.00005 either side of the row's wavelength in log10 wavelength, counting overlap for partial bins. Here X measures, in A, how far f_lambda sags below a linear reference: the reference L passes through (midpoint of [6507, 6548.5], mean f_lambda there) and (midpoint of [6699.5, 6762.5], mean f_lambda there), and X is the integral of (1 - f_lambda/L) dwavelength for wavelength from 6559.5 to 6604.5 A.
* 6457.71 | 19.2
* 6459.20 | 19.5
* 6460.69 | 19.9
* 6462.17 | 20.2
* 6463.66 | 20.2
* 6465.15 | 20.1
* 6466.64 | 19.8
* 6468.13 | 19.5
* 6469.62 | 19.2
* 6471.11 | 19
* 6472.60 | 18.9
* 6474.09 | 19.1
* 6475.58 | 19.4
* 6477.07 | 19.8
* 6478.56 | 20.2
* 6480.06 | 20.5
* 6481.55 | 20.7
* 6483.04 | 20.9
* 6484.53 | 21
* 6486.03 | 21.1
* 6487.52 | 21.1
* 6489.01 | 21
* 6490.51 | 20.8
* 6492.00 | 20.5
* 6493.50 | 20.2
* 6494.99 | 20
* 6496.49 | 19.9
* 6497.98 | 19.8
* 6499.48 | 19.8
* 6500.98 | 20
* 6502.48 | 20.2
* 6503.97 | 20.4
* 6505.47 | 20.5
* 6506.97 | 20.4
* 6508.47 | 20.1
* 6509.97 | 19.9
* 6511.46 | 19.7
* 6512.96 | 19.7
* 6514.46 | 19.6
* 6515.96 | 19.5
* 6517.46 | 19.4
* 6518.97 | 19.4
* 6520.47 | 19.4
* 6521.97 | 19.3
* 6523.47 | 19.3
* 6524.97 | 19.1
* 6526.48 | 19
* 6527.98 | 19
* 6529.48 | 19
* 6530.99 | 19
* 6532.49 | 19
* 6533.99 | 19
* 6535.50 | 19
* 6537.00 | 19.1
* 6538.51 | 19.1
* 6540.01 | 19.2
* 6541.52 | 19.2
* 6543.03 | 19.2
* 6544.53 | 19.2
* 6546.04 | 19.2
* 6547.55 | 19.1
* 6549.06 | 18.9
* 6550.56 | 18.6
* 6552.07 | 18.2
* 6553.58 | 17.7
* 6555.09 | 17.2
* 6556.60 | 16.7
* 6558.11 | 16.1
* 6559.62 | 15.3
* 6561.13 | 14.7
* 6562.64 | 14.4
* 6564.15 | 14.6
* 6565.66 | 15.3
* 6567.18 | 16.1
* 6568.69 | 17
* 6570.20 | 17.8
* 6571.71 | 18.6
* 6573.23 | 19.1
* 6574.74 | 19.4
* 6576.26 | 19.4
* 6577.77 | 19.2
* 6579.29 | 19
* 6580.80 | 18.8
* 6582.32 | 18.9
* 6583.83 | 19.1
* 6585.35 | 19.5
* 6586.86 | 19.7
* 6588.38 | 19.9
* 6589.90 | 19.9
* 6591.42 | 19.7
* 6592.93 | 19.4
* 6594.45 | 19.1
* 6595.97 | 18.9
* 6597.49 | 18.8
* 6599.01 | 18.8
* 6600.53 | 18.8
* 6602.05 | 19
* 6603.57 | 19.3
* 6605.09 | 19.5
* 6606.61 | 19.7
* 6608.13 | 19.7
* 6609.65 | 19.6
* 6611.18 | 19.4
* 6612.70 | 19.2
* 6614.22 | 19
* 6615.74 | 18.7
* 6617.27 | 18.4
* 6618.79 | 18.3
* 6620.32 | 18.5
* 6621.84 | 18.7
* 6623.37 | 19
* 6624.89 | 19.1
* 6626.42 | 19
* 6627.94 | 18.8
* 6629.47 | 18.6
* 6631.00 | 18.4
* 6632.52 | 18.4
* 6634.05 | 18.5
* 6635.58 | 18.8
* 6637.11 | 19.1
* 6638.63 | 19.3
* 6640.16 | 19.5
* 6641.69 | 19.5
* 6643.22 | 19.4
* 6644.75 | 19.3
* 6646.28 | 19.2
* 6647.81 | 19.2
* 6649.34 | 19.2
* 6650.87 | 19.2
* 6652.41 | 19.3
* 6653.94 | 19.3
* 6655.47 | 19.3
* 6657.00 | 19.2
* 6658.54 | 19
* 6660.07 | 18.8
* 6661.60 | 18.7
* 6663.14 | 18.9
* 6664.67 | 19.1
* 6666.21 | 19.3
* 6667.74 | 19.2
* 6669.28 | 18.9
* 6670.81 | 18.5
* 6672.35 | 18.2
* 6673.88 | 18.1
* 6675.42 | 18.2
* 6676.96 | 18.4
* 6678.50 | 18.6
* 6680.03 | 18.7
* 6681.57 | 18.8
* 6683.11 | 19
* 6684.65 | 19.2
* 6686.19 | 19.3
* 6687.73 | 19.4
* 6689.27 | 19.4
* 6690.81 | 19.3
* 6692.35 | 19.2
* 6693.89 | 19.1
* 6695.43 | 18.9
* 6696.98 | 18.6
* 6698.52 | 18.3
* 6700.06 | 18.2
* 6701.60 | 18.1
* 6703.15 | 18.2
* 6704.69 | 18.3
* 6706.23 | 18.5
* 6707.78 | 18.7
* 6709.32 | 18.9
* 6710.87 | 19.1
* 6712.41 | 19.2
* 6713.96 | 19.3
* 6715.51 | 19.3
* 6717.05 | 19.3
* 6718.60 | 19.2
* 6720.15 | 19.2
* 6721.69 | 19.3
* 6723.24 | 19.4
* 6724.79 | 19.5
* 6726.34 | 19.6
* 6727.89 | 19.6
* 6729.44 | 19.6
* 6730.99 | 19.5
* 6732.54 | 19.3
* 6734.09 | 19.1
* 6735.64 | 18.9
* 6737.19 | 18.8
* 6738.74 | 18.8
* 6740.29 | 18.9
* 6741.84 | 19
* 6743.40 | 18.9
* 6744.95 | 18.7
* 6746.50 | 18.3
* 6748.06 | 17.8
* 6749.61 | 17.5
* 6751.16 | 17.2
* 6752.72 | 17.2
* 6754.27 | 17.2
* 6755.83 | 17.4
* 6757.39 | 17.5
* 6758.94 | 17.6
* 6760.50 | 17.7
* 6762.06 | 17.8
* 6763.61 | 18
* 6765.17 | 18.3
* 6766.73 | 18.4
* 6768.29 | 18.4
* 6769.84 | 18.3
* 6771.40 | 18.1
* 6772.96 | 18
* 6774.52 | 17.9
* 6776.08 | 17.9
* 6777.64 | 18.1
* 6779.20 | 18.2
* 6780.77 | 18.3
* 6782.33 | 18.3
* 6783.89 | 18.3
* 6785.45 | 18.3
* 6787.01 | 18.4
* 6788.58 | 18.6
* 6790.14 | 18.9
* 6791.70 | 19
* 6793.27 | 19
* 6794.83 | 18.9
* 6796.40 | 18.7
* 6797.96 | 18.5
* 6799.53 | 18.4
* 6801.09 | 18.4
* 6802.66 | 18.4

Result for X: 1.9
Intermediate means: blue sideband 19.3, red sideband 18.6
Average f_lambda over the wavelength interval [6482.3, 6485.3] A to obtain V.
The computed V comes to 20.9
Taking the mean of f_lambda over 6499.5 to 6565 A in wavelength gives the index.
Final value 18.7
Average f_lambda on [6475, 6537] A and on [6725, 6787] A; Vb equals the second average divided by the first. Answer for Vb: 0.92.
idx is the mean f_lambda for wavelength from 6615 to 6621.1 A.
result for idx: 18.5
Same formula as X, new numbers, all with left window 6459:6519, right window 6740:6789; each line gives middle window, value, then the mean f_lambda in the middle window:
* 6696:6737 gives -1.3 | 19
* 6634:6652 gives -0.3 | 19.2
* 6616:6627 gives 0.2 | 18.7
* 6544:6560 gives 1.4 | 17.9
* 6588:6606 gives 0.0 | 19.2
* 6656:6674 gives -0.1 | 18.9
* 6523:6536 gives 0.5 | 19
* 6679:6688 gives -0.2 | 19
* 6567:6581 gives 0.7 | 18.5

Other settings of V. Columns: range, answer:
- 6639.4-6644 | 19.5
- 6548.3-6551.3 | 18.8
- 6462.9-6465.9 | 20.1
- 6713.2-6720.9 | 19.3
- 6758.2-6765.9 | 17.9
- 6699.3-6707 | 18.3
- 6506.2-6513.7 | 20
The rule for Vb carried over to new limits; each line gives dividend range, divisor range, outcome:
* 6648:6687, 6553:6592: 1.06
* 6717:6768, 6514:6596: 1.00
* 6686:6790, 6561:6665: 0.99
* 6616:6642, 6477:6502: 0.92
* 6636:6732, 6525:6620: 1.03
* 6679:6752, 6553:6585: 1.09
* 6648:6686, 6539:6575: 1.08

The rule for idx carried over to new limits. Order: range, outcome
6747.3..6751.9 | 17.5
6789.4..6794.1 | 19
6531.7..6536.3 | 19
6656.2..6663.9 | 18.9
